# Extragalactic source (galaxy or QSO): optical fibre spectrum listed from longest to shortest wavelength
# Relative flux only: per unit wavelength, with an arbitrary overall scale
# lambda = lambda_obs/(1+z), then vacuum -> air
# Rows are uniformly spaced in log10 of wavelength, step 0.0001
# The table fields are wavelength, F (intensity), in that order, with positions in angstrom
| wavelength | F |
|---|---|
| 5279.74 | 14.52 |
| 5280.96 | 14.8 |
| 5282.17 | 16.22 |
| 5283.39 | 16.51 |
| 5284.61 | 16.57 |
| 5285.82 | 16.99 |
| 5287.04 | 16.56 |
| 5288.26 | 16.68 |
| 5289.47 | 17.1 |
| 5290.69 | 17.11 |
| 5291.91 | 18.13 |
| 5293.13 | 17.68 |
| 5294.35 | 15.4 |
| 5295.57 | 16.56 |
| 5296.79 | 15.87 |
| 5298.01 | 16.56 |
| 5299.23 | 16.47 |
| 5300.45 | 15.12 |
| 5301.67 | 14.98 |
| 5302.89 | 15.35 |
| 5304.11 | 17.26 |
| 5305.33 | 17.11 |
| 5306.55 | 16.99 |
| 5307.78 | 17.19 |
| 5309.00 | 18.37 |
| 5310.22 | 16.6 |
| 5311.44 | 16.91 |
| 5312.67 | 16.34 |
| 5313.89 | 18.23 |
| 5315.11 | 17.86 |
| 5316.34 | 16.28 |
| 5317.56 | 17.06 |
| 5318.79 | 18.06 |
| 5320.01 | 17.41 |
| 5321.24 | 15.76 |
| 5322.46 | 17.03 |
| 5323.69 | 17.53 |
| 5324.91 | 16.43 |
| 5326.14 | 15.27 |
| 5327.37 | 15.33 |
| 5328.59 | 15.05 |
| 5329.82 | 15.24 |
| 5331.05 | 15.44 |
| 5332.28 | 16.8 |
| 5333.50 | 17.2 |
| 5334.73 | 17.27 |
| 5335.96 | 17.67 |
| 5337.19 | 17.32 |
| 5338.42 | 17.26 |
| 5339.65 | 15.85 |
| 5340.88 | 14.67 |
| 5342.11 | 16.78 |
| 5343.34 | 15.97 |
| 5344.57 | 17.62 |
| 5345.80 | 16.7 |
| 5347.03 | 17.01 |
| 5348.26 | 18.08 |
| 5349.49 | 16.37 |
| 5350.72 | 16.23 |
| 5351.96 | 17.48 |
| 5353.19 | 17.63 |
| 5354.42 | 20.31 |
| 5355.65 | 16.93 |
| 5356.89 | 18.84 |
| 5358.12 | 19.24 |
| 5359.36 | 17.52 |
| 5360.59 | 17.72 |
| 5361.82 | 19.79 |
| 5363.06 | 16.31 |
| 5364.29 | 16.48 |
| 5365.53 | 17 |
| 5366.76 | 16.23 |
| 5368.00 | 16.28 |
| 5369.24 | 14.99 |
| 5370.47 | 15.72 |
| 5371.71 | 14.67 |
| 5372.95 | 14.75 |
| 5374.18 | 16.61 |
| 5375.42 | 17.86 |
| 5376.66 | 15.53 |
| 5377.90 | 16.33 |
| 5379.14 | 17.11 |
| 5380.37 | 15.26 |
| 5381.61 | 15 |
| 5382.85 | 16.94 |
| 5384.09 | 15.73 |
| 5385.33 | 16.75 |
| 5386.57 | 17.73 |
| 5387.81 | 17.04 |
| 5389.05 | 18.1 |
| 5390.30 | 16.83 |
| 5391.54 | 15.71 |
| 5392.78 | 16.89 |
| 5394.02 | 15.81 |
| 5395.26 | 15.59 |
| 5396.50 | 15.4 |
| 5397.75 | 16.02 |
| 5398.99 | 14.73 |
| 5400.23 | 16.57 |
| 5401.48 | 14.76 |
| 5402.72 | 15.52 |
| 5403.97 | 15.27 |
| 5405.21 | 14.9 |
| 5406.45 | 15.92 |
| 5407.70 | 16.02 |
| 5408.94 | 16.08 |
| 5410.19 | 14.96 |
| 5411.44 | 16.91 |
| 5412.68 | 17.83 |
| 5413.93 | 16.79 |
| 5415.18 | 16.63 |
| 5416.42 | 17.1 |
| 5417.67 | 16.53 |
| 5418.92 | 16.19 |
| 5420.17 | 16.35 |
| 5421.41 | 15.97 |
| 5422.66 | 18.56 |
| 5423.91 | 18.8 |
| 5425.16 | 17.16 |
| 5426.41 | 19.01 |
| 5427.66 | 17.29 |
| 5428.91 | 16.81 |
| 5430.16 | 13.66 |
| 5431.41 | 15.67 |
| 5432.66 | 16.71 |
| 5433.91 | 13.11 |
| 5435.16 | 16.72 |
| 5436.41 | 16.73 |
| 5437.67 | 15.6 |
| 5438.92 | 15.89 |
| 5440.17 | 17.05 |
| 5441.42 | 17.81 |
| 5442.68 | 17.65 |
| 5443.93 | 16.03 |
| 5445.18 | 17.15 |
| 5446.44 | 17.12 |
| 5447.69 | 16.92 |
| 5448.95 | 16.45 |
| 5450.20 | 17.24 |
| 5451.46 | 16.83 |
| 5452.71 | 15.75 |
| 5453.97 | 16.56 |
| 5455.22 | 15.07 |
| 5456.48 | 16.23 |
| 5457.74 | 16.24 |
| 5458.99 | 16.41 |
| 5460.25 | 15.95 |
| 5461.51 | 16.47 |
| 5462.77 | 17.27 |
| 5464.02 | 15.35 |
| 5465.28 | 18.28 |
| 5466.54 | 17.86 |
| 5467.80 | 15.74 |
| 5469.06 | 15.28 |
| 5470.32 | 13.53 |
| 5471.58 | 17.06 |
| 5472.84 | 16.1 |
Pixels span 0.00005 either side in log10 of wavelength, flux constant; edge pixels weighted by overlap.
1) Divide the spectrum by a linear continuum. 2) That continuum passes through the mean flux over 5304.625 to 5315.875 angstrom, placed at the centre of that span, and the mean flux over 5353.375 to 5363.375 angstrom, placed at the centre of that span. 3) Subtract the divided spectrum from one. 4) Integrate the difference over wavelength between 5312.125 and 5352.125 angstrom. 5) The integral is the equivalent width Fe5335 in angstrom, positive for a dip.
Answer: 2.4 angstrom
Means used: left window 17.3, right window 18.4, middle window 16.7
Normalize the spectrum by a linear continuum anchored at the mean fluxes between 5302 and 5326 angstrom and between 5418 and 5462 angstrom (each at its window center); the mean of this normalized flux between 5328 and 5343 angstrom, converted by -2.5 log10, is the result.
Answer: 0.04 mag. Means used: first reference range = 17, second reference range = 16.5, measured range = 16.4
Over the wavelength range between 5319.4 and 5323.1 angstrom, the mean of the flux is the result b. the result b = 16.7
